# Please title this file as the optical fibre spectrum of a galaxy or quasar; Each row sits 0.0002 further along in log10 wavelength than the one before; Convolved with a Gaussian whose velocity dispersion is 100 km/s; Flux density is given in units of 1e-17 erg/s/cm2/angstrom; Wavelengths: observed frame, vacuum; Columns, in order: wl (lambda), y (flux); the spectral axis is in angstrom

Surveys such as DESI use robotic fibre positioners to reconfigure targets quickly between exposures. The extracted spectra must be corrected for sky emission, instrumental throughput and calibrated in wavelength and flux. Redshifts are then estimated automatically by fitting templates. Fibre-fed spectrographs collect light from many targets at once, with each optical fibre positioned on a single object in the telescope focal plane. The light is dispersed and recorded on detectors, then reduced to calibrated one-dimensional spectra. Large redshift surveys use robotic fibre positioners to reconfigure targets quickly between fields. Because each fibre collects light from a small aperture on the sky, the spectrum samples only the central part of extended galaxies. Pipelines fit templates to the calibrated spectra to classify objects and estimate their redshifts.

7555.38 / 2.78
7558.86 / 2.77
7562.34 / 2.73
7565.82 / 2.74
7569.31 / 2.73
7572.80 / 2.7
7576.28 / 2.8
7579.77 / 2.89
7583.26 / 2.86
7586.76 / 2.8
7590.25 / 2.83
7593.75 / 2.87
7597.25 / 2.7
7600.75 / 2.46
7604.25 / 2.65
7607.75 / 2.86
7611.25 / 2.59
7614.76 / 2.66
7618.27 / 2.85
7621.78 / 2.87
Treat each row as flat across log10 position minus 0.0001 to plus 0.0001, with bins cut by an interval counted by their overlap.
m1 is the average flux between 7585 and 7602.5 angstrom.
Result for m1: 2.73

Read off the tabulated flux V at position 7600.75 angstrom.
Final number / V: 2.46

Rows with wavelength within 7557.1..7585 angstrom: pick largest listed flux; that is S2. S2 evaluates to 2.89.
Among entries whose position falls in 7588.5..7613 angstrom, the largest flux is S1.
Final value 2.87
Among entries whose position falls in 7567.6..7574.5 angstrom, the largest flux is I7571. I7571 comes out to 2.73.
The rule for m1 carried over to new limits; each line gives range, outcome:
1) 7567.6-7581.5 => 2.78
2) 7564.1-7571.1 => 2.73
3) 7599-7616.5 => 2.64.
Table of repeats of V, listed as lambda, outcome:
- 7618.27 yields 2.85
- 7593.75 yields 2.87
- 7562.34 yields 2.73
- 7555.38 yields 2.78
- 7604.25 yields 2.65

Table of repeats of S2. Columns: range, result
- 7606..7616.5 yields 2.86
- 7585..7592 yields 2.83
